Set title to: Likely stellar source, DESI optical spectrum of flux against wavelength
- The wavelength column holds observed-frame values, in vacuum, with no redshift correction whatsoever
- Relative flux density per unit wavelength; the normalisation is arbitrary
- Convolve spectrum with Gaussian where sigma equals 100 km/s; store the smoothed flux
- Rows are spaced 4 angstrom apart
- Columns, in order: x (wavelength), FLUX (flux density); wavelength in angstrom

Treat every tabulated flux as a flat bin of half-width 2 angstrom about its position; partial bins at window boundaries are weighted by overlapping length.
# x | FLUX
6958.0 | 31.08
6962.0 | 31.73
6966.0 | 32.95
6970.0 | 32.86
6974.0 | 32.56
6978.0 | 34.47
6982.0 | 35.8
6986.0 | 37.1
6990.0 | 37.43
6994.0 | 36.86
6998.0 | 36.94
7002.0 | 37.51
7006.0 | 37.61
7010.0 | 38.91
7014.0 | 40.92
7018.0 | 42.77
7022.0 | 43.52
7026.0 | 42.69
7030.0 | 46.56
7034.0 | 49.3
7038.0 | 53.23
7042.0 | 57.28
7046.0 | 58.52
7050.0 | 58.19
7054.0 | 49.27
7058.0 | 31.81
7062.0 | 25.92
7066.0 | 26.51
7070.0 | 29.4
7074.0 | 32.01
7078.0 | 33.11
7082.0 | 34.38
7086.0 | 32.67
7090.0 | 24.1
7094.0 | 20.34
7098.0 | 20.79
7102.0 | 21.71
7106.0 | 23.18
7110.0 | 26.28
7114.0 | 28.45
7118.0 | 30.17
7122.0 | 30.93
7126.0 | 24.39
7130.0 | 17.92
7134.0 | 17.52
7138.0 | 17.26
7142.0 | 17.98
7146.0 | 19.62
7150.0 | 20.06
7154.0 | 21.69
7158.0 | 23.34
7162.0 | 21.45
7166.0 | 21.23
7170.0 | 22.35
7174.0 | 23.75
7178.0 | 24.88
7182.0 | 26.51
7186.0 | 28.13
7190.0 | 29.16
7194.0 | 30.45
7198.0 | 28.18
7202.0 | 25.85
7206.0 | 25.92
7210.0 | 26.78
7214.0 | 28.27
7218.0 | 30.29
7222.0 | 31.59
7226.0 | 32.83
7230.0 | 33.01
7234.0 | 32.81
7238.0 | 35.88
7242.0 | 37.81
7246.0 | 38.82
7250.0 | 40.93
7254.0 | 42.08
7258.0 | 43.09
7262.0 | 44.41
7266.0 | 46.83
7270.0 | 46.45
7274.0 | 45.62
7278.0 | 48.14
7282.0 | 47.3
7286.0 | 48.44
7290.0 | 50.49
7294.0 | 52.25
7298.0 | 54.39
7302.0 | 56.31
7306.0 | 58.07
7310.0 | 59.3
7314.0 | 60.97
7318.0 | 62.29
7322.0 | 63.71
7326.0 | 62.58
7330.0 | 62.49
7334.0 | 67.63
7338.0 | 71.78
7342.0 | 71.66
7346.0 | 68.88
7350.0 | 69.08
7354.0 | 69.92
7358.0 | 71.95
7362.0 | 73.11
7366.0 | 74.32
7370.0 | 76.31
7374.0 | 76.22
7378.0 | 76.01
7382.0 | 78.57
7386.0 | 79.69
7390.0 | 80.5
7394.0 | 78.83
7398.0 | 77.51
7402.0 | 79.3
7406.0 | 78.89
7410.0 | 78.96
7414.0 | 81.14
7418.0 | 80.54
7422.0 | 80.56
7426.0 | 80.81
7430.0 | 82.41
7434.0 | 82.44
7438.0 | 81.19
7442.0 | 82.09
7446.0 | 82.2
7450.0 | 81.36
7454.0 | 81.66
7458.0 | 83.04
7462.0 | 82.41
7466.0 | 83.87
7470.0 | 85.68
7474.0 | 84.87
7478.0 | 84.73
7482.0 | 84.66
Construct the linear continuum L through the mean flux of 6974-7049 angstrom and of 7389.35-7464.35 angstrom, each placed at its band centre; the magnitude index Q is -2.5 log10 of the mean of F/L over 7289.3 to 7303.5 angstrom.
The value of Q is 0.27 mag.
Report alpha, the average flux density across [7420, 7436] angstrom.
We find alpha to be 81.6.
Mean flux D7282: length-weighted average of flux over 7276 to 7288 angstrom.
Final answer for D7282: 48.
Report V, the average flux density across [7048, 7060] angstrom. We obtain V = 46.4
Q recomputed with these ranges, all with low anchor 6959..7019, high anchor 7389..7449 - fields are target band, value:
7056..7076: 0.45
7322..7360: 0.07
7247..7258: 0.46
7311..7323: 0.13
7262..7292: 0.36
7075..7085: 0.34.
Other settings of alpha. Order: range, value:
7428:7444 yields 82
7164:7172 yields 21.8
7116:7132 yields 25.9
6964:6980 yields 33.2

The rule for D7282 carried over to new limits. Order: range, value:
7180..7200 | 28.5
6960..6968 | 32.3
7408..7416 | 80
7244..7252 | 39.9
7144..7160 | 21.2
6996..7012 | 37.7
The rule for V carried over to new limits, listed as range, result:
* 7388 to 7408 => 79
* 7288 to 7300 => 52.4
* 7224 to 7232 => 32.9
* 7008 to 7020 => 40.9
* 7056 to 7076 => 29.1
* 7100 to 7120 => 26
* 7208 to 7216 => 27.5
